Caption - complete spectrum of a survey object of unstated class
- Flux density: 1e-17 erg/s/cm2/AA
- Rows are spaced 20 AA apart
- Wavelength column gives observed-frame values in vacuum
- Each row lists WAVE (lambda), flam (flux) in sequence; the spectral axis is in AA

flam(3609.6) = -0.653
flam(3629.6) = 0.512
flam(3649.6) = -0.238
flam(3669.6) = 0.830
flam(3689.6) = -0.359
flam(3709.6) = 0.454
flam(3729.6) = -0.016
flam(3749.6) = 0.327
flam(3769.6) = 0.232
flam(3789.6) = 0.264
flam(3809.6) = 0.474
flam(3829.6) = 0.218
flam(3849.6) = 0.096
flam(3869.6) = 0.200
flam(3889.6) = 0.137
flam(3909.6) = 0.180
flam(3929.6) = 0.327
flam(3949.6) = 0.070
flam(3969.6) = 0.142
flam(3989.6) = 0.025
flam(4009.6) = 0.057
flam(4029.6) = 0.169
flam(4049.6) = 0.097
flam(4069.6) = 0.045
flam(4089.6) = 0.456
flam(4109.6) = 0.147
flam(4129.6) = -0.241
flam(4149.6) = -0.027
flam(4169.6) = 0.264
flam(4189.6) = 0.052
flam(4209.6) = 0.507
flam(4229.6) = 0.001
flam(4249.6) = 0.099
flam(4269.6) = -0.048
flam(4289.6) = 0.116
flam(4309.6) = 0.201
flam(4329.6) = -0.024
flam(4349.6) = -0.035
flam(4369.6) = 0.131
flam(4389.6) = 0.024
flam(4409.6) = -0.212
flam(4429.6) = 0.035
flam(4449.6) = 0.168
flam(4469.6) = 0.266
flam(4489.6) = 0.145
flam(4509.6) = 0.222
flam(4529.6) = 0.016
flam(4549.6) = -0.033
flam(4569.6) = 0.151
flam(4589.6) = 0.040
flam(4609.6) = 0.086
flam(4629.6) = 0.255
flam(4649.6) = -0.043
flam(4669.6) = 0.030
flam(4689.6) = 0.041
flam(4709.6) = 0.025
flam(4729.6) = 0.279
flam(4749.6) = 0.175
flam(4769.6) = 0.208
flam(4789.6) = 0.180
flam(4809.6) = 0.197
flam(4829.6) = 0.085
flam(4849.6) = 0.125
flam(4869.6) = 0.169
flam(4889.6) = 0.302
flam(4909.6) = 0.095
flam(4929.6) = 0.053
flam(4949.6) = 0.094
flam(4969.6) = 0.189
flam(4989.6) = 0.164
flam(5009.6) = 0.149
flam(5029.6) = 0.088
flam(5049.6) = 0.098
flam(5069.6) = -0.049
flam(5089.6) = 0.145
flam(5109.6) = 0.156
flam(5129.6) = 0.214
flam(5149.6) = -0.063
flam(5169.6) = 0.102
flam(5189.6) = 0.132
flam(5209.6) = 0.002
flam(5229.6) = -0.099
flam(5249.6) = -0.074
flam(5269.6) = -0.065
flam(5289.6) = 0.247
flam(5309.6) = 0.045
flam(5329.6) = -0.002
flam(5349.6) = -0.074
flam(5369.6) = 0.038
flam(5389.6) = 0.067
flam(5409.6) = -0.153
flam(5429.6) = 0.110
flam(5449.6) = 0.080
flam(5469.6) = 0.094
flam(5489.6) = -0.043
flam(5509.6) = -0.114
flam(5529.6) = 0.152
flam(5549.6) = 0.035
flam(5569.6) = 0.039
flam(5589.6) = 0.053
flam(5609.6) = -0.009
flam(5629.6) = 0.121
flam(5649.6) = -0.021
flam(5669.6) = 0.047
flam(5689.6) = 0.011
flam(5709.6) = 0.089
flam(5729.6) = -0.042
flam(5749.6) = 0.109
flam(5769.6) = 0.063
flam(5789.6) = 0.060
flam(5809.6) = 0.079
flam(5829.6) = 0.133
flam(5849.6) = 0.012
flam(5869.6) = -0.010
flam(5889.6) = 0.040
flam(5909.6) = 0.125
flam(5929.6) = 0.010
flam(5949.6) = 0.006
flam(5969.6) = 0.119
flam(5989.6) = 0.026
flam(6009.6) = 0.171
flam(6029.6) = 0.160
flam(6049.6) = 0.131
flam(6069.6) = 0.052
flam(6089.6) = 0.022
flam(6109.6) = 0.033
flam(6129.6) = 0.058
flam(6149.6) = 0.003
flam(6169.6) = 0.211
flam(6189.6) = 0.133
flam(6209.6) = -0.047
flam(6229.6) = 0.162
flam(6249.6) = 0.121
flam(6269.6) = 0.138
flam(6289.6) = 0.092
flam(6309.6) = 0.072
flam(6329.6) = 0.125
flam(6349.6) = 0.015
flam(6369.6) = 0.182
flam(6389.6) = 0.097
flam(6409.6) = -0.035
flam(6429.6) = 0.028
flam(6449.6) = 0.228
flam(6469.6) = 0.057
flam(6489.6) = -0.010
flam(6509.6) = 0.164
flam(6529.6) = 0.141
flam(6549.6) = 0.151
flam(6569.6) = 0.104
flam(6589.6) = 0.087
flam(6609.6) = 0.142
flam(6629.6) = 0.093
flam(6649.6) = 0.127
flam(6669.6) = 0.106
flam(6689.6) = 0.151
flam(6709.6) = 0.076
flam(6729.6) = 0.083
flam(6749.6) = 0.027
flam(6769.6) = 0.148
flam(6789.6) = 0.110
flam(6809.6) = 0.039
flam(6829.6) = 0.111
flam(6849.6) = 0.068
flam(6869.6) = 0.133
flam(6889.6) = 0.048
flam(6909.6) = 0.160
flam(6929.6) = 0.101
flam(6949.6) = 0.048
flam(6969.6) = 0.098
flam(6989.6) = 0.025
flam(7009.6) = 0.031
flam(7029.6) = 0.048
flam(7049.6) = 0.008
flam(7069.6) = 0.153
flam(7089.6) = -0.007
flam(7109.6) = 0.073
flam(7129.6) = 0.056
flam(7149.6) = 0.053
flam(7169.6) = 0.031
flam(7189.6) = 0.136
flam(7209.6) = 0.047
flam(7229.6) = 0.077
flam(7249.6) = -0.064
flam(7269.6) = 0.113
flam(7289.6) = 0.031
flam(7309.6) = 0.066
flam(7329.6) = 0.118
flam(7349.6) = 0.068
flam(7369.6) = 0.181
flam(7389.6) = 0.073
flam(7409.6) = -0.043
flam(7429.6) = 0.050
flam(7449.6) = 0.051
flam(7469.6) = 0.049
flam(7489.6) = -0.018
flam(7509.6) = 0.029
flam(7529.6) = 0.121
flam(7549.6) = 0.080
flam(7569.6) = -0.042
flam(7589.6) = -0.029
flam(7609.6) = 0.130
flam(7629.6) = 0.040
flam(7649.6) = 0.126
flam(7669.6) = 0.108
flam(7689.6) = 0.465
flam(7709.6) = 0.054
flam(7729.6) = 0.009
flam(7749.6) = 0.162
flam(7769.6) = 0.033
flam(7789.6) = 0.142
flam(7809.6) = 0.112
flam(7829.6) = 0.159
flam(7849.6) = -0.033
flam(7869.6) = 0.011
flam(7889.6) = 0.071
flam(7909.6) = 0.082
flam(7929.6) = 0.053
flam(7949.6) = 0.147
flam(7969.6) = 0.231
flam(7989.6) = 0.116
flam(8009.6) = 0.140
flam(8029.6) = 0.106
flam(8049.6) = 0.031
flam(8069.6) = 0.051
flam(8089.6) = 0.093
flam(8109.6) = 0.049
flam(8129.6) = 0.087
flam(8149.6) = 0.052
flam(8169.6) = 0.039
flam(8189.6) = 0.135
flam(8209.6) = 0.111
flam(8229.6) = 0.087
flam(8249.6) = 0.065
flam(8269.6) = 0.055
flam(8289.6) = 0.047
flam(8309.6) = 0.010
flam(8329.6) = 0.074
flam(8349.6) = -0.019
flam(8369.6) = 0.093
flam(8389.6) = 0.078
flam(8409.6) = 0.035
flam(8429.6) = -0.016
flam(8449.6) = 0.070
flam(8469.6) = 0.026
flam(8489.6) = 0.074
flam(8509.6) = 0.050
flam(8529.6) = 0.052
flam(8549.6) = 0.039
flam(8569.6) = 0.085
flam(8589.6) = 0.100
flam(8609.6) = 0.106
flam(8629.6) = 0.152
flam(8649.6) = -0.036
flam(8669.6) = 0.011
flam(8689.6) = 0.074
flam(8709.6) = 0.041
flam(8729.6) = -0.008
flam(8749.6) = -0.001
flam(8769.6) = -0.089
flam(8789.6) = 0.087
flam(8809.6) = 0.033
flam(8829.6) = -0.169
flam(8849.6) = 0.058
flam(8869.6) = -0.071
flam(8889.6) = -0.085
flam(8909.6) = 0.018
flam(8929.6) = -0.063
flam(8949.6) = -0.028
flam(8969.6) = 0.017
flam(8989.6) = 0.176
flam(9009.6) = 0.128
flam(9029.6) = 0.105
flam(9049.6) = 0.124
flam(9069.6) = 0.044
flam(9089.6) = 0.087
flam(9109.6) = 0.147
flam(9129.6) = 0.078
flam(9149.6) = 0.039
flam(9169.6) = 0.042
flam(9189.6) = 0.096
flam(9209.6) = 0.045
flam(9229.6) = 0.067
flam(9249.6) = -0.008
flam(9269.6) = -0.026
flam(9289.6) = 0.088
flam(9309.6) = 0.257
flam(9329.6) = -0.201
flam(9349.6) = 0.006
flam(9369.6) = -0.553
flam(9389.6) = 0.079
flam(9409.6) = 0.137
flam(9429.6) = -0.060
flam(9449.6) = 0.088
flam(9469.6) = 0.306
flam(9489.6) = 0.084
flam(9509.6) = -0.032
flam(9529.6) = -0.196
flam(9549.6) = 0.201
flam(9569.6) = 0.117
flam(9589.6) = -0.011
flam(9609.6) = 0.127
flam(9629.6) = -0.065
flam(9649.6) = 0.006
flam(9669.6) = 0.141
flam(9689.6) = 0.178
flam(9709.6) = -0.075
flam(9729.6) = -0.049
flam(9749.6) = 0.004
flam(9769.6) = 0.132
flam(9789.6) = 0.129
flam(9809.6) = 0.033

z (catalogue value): 1.061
